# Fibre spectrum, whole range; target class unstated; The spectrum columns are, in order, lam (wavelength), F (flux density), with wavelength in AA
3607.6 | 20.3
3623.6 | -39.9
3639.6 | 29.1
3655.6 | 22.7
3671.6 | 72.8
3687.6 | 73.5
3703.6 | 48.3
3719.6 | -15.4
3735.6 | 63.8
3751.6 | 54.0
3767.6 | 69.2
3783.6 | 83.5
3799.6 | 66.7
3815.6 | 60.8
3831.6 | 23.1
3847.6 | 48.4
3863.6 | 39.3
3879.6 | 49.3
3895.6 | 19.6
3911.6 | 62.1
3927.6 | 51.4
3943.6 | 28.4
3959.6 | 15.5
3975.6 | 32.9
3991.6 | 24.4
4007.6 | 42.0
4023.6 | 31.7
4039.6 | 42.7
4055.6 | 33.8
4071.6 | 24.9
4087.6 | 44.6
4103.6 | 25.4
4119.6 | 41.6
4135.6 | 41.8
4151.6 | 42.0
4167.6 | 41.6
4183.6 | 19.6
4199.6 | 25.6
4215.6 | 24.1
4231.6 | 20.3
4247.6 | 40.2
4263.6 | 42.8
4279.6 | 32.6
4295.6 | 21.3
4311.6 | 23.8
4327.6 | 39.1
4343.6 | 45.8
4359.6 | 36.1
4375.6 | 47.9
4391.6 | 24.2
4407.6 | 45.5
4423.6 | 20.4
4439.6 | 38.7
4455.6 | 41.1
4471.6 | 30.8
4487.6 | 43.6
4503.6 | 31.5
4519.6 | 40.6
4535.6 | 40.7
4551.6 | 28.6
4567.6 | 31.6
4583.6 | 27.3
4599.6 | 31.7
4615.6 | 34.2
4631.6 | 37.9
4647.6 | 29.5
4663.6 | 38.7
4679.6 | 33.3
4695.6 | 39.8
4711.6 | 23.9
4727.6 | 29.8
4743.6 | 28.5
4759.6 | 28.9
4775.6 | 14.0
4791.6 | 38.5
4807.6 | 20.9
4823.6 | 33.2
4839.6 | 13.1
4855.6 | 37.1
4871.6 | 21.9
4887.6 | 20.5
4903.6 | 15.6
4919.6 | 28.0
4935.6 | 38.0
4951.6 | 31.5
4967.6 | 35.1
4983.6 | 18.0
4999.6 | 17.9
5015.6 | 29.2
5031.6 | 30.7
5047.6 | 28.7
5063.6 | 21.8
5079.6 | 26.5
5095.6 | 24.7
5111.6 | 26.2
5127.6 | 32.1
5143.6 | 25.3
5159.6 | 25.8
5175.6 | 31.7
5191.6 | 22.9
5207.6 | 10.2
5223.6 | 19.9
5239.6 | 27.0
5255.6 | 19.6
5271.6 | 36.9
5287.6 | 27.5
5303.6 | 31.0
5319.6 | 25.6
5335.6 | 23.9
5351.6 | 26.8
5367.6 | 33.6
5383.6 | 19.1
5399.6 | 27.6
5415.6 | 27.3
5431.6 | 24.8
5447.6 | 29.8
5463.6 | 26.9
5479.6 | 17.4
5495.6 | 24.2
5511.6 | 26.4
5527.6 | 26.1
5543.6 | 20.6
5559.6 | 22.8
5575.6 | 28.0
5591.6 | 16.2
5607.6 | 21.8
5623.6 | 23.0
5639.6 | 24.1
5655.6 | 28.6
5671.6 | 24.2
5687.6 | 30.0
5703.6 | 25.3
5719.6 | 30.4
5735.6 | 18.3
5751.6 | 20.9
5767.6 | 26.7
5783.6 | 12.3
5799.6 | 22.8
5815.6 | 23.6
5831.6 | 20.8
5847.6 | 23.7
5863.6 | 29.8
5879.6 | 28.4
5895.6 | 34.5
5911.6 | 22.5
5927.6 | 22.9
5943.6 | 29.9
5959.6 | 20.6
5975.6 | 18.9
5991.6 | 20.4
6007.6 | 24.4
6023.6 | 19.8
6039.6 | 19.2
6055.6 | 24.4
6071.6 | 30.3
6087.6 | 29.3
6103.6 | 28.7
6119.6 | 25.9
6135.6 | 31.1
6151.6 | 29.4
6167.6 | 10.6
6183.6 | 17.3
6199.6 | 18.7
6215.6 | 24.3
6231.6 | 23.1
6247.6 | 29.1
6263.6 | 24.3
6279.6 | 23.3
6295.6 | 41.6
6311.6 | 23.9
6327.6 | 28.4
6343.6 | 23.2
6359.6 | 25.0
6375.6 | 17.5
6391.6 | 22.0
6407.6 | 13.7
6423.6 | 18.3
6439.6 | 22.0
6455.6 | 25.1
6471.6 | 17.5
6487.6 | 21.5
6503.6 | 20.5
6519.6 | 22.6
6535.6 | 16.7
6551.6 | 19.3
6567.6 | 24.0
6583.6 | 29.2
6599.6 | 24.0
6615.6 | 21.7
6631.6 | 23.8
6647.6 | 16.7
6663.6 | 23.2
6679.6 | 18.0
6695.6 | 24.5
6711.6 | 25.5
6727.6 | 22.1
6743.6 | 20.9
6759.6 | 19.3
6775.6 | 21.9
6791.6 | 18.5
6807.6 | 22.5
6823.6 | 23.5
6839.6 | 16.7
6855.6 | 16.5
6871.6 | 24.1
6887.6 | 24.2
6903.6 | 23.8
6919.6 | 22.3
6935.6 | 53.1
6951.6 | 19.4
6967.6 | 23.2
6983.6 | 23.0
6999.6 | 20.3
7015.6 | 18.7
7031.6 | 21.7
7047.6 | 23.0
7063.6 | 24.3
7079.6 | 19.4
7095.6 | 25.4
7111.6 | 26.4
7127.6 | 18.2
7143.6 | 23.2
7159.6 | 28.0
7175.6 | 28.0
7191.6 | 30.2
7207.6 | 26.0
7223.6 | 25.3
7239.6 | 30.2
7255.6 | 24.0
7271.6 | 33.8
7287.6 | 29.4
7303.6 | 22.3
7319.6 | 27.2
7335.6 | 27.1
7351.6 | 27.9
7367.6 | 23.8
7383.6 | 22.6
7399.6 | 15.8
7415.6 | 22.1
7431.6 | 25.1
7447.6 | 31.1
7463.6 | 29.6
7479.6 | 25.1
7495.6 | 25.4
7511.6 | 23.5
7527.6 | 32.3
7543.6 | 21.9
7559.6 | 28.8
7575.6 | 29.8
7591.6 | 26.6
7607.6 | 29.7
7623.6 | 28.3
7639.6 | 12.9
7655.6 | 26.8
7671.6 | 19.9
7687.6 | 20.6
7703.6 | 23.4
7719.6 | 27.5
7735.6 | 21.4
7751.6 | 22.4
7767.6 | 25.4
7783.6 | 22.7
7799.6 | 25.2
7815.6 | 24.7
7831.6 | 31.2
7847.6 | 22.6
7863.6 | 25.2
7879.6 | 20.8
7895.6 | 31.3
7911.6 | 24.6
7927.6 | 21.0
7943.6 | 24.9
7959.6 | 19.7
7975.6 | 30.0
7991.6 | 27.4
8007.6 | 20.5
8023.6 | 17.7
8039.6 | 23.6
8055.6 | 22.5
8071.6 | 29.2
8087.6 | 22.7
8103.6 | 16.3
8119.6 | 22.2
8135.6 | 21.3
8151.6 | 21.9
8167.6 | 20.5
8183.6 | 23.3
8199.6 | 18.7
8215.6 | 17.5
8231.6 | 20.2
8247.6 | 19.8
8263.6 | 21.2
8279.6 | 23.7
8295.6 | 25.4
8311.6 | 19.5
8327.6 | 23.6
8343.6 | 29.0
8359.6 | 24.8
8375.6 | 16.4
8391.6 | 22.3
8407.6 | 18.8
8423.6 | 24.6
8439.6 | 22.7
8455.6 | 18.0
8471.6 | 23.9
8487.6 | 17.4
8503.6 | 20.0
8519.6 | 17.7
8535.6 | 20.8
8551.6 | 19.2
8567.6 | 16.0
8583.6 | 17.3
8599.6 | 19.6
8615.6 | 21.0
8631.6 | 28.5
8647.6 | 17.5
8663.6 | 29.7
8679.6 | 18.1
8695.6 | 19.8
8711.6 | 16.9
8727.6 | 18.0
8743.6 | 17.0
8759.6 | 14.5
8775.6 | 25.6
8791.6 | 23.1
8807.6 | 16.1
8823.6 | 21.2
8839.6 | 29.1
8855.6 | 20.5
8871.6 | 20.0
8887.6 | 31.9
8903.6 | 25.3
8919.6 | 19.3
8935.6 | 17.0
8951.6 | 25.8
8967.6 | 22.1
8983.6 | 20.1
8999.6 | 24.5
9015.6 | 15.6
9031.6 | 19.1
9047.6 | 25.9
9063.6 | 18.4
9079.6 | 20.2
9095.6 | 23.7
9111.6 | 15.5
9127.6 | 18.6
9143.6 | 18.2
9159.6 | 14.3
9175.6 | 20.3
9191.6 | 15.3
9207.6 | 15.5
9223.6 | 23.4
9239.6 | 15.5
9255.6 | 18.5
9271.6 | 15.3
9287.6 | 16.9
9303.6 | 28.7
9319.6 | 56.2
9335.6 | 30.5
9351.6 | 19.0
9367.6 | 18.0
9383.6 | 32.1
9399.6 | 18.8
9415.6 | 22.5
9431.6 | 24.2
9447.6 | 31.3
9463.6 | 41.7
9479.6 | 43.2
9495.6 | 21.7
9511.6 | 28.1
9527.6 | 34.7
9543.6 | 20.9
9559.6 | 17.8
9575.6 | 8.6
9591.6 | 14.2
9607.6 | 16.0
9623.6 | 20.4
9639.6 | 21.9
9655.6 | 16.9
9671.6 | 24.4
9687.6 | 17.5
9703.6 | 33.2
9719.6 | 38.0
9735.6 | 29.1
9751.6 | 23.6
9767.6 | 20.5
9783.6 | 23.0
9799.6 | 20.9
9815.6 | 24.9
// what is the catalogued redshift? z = 0.86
